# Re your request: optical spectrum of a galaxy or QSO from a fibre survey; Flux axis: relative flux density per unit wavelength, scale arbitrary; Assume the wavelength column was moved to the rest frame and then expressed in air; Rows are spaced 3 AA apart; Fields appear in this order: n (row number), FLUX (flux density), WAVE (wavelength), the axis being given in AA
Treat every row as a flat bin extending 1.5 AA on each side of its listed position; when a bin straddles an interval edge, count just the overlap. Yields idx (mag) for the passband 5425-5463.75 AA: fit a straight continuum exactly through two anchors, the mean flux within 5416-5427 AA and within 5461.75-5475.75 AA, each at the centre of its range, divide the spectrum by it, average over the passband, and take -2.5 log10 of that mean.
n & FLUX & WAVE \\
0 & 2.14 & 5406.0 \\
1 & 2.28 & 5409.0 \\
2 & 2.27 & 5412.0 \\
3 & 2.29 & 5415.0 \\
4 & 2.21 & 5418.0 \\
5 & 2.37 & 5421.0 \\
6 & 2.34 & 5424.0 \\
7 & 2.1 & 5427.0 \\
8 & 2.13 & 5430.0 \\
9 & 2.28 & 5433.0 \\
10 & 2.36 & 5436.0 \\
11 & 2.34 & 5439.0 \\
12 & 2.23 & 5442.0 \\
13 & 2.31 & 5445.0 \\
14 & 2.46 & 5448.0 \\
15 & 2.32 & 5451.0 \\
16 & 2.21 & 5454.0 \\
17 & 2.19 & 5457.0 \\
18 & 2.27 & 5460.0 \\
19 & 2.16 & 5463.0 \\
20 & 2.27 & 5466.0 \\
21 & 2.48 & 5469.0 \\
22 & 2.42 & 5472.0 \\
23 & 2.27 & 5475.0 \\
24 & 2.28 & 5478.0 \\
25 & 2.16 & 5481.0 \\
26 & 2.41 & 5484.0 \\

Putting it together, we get 0.02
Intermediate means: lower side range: 2.28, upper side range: 2.33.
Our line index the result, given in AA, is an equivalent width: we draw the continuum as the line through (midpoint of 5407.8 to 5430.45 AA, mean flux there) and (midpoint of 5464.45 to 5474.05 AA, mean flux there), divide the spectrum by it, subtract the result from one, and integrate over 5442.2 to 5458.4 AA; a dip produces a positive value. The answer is 0.3 AA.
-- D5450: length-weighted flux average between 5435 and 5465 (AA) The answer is 2.28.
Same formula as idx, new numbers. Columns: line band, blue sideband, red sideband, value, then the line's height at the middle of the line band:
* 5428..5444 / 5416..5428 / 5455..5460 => -0.01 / 2.24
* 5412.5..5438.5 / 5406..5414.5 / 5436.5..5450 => 0.01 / 2.29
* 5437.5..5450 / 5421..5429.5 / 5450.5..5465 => -0.05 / 2.23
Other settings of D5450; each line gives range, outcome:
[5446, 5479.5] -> 2.3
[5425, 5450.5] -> 2.28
